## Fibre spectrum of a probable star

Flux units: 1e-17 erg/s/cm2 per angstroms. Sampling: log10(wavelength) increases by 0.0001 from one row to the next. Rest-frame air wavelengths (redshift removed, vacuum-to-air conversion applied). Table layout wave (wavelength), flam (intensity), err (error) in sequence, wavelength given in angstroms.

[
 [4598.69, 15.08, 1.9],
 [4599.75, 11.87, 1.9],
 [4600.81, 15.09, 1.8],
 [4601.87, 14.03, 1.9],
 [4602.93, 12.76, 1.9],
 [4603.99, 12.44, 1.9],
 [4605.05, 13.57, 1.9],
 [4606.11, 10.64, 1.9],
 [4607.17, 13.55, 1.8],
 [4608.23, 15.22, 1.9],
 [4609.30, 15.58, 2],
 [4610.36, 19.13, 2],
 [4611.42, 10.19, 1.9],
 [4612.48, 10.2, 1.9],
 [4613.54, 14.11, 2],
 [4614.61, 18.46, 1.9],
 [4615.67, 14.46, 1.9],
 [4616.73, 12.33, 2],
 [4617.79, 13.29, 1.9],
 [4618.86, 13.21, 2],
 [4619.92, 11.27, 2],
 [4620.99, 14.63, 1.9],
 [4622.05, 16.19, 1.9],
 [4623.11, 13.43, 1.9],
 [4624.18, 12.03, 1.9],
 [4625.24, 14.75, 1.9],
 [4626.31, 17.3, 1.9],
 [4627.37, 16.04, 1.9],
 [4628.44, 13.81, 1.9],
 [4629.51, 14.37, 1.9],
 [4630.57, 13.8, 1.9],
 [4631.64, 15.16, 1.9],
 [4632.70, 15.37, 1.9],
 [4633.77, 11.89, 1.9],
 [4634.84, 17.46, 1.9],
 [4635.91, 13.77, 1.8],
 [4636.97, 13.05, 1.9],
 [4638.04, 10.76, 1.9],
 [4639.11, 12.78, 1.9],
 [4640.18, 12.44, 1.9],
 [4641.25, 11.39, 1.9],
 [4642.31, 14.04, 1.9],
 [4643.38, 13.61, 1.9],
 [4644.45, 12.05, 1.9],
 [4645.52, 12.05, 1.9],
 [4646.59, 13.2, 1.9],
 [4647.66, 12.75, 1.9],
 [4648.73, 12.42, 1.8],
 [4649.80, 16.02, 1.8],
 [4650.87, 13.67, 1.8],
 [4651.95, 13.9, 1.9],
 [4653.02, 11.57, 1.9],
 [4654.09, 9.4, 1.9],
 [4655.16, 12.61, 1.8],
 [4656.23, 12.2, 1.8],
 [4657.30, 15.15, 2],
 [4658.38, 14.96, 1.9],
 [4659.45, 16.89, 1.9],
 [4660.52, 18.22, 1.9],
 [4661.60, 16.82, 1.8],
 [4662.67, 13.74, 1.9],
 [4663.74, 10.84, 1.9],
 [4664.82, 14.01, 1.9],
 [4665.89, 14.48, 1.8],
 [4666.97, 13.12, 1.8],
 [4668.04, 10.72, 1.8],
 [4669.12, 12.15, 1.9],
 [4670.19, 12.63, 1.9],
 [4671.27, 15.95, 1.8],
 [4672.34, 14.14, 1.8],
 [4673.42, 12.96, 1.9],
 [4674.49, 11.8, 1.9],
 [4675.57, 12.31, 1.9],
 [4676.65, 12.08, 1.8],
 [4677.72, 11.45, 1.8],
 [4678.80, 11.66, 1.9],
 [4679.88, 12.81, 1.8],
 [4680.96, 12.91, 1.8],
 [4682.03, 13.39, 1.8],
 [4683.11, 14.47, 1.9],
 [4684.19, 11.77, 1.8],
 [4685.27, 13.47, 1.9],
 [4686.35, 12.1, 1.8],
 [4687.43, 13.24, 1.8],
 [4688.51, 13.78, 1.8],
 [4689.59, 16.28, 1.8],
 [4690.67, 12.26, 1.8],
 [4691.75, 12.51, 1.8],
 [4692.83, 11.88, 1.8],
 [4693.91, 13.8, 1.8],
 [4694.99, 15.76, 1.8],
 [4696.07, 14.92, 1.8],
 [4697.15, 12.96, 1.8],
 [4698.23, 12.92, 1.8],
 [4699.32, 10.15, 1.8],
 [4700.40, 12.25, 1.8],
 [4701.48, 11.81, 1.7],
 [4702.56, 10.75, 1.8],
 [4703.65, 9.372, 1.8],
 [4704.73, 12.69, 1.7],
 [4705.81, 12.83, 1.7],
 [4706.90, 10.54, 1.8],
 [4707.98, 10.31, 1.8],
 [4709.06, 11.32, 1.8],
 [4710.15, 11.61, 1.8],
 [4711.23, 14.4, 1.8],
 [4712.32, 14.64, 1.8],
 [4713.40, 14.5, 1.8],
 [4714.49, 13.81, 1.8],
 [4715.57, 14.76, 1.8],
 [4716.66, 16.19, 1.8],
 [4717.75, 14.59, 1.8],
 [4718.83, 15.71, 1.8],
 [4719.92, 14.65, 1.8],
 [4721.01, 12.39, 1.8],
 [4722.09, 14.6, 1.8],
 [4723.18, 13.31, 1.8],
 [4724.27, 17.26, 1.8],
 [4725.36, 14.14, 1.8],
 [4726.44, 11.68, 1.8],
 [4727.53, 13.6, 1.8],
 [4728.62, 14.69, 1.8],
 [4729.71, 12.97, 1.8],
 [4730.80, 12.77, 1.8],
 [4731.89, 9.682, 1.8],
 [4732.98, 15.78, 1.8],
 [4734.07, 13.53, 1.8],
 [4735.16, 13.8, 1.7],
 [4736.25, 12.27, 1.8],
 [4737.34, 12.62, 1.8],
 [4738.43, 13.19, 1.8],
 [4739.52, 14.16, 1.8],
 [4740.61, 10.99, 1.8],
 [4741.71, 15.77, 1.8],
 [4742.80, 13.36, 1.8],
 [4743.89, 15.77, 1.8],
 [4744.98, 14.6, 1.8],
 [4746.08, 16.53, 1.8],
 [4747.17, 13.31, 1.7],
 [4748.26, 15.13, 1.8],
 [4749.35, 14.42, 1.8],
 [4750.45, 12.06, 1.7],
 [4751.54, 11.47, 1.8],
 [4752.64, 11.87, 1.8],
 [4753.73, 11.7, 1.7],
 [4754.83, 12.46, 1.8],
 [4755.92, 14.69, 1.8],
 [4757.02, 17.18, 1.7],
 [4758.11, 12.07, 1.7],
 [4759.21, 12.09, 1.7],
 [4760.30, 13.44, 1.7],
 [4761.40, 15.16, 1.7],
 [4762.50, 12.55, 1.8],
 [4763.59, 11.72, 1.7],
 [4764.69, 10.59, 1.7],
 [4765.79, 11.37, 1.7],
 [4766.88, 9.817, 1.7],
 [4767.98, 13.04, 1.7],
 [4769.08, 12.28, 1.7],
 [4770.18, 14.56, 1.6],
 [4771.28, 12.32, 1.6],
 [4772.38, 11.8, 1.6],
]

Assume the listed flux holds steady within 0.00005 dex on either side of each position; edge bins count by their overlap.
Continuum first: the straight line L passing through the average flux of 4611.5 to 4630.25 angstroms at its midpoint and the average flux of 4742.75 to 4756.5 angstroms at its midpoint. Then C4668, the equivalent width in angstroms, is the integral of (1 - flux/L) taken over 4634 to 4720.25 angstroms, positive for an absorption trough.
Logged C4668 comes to 4.2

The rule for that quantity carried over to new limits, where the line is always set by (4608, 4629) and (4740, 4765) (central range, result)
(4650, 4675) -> 0.7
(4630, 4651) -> 1.1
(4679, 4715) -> 2.6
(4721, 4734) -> 0.0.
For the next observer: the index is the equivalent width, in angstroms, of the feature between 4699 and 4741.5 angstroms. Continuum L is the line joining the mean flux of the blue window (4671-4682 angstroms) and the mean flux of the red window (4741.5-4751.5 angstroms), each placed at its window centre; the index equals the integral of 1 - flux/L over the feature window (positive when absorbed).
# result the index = 2.0 angstroms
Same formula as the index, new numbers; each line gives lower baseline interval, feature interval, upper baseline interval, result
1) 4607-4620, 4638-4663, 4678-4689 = -0.1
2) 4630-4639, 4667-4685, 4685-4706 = 0.5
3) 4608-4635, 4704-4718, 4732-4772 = 0.4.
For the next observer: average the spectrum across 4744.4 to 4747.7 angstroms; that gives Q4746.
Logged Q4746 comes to 14.8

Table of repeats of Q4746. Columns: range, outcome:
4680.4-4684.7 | 13.1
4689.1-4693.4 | 13.2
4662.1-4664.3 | 12.4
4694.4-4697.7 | 14.6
